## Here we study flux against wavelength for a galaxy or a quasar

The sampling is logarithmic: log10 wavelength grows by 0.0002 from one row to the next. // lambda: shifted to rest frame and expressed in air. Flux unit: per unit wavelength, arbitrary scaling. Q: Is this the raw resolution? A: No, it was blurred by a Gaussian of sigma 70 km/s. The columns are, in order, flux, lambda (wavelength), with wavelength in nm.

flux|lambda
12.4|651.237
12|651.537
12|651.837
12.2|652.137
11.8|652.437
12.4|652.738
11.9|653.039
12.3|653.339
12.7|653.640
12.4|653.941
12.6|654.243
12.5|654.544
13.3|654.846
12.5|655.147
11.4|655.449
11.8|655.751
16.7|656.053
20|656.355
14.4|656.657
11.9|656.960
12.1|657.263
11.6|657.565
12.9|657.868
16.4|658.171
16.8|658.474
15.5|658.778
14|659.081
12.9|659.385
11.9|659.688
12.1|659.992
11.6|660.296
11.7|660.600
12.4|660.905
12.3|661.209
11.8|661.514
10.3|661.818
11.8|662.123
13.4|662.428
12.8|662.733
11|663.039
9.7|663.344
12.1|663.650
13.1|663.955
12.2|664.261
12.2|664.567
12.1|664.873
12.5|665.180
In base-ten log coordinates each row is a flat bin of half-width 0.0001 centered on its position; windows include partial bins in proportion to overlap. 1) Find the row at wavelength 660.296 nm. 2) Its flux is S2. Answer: 11.6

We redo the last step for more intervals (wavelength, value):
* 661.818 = 10.3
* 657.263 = 12.1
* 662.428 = 13.4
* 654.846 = 13.3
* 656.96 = 11.9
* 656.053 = 16.7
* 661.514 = 11.8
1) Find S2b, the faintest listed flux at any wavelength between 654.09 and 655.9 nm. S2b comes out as 11.4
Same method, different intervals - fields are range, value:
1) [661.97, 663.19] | 11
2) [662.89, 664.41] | 9.7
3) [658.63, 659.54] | 12.9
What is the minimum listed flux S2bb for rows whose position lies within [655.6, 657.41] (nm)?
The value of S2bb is 11.8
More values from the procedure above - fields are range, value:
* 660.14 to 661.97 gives 10.3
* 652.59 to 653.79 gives 11.9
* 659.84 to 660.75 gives 11.6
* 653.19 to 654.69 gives 12.3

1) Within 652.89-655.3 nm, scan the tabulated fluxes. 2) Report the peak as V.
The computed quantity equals 13.3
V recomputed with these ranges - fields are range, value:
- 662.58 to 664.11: 13.1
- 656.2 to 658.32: 20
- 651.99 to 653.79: 12.7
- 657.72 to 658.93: 16.8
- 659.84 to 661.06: 12.4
